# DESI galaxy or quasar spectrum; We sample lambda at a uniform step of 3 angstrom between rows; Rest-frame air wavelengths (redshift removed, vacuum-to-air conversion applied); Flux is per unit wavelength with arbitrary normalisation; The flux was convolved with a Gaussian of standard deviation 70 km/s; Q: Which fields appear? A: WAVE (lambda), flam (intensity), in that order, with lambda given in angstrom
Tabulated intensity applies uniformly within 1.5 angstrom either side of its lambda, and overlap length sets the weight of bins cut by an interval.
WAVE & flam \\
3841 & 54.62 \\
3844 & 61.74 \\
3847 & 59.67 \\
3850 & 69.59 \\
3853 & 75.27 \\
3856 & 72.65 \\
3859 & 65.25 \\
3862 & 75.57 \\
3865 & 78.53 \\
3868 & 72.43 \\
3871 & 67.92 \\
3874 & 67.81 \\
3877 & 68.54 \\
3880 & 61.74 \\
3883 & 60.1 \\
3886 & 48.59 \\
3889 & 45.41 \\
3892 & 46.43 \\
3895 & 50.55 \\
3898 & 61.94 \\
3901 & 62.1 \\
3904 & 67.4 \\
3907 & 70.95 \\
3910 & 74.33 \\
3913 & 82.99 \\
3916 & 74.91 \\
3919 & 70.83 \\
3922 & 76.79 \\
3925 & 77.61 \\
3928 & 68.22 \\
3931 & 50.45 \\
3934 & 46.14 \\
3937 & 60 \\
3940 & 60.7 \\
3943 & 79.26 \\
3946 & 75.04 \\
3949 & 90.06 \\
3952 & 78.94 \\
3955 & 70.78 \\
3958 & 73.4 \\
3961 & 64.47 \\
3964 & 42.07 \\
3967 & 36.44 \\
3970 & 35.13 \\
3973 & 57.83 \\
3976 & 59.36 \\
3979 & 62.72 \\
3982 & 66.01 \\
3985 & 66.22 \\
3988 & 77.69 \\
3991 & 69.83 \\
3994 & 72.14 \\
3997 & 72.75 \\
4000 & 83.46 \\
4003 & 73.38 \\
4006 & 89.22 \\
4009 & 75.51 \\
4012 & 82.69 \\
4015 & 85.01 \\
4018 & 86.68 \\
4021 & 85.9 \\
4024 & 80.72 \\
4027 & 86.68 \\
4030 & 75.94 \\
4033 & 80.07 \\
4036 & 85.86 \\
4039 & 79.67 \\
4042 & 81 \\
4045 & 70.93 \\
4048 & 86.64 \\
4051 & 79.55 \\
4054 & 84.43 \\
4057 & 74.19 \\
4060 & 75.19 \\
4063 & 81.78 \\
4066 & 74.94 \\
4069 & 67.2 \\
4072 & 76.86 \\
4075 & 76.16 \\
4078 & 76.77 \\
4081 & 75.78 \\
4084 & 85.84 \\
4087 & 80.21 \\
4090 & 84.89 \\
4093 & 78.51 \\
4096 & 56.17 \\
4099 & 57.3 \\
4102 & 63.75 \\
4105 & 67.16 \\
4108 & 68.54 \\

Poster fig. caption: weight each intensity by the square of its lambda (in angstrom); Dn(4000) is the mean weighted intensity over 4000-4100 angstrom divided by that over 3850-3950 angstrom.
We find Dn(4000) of 1.27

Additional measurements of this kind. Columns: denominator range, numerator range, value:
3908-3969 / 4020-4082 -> 1.24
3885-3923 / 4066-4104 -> 1.25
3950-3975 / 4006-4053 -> 1.46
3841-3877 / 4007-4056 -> 1.29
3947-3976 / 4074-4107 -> 1.27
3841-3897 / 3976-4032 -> 1.30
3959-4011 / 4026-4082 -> 1.24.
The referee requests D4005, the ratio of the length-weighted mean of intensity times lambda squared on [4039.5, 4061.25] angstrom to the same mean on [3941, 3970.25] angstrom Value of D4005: 1.3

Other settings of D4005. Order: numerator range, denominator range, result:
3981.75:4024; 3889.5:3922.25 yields 1.24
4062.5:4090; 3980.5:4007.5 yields 1.08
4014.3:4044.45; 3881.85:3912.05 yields 1.49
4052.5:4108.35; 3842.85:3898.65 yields 1.29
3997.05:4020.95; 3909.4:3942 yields 1.27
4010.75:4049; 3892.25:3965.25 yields 1.28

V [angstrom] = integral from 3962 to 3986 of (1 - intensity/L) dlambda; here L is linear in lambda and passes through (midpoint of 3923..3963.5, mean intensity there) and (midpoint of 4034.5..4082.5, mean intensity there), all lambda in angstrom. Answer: 6.01 angstrom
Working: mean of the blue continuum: 68.3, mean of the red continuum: 77.9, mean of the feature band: 53.2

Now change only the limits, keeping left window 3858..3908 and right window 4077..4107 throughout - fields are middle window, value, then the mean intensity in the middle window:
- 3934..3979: 2.51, 62.5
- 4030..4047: -2.27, 79.4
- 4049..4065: -1.86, 79.1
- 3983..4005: -1.88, 73.8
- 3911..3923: -2.20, 76.3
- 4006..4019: -2.69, 83.1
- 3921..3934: -0.09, 65.4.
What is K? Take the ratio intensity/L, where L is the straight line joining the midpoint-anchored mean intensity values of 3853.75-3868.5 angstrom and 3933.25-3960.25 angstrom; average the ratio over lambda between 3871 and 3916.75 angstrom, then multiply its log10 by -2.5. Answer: 0.15 mag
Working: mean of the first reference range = 73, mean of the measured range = 62.9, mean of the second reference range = 71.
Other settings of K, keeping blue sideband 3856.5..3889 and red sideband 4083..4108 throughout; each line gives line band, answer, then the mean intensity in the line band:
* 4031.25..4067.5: -0.14 mag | 79.5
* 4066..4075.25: -0.04 mag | 73.3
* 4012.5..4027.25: -0.22 mag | 84.7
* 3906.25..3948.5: -0.04 mag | 69.6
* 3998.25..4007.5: -0.18 mag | 81.8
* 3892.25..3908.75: 0.08 mag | 61.5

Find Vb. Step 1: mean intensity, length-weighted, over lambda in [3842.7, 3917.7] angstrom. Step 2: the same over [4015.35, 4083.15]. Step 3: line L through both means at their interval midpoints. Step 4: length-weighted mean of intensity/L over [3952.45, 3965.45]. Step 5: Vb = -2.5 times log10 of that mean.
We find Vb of 0.13 mag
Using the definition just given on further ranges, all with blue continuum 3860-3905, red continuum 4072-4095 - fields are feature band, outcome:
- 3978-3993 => 0.033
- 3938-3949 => -0.096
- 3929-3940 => 0.227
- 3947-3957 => -0.166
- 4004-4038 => -0.126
